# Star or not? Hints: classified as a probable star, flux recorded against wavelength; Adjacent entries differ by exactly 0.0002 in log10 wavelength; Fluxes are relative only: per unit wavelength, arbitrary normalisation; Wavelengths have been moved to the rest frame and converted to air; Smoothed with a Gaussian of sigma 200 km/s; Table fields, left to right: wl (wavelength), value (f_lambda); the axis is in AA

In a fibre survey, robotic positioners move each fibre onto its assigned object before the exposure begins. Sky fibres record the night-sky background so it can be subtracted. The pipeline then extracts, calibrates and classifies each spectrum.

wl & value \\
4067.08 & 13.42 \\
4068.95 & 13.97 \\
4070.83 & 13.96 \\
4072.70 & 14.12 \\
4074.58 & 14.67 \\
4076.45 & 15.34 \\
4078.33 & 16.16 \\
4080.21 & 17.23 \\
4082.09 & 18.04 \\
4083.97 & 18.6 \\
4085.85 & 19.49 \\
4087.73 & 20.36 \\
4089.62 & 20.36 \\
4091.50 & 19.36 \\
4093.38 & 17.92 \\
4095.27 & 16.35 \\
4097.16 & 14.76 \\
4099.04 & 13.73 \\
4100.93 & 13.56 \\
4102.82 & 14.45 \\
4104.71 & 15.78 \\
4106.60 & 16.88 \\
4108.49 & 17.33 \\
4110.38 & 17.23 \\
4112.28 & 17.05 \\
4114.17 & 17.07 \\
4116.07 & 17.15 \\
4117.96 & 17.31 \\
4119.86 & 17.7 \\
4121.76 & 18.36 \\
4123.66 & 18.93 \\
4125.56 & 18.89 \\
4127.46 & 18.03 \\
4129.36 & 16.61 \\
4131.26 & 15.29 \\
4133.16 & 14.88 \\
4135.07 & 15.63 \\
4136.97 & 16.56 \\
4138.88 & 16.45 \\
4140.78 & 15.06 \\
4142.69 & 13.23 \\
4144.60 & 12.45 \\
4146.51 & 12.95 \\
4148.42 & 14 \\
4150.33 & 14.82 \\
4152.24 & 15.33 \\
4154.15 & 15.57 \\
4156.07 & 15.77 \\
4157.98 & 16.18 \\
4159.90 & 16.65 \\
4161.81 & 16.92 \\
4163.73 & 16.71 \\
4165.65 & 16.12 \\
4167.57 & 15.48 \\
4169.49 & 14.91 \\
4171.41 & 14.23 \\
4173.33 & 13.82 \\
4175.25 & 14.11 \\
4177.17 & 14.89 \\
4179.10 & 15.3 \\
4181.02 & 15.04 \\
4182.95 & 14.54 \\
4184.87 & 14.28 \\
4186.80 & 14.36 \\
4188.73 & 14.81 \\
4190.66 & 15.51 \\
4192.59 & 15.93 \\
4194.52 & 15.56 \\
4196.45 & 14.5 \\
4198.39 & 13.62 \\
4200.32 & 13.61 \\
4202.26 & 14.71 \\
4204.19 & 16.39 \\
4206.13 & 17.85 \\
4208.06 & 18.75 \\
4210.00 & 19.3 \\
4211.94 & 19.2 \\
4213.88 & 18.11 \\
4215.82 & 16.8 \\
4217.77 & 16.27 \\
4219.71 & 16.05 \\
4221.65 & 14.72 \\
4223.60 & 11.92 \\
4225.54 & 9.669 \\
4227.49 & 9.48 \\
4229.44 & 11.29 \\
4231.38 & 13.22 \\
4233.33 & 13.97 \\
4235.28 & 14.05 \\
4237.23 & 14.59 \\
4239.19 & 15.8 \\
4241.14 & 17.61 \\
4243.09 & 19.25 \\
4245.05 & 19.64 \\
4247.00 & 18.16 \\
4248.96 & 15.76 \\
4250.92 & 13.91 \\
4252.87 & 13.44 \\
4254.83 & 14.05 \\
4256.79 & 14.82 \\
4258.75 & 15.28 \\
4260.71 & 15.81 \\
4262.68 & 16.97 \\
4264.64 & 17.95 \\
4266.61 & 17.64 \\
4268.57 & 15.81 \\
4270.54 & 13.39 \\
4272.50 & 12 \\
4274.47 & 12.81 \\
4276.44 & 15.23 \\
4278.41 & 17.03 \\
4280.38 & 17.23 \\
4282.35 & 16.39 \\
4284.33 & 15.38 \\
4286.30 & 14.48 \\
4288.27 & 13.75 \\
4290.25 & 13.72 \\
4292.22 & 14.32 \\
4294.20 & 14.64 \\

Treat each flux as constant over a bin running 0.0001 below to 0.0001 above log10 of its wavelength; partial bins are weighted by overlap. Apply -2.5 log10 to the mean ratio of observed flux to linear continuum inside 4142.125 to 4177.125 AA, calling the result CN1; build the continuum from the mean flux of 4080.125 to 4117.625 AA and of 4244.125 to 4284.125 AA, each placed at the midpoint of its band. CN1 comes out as 0.11 mag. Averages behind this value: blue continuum 17.1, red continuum 15.7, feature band 15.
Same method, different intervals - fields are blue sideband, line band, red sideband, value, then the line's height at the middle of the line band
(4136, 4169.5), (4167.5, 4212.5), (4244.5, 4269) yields 0.01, 15.6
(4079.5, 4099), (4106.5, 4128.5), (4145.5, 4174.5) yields -0.05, 16.9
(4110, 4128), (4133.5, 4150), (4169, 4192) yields 0.14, 16.6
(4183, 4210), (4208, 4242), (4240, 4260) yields 0.06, 15.9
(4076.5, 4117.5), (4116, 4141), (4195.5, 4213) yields -0.01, 16.9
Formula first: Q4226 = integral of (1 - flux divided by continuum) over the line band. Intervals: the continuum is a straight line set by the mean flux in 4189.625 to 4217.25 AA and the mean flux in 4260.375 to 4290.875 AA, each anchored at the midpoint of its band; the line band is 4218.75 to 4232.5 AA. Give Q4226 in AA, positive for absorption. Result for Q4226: 3.20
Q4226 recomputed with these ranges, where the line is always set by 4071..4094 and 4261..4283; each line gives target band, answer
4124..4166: 3.1 AA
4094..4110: 1.7 AA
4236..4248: -1.1 AA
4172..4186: 1.7 AA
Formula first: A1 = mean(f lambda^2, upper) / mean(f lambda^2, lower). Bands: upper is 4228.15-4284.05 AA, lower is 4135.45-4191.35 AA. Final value 1.07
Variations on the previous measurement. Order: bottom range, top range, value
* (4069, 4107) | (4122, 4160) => 0.98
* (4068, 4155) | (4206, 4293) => 1.01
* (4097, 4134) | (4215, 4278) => 0.96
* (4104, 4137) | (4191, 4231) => 0.93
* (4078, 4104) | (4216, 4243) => 0.87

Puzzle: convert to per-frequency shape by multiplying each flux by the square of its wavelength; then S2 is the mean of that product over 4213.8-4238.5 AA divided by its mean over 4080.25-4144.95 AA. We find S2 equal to 0.86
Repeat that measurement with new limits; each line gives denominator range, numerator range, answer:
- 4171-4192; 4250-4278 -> 1.06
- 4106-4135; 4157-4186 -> 0.91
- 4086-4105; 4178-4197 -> 0.93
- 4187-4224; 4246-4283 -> 0.99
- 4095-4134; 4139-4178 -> 0.93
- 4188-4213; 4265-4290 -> 0.97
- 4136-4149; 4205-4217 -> 1.31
